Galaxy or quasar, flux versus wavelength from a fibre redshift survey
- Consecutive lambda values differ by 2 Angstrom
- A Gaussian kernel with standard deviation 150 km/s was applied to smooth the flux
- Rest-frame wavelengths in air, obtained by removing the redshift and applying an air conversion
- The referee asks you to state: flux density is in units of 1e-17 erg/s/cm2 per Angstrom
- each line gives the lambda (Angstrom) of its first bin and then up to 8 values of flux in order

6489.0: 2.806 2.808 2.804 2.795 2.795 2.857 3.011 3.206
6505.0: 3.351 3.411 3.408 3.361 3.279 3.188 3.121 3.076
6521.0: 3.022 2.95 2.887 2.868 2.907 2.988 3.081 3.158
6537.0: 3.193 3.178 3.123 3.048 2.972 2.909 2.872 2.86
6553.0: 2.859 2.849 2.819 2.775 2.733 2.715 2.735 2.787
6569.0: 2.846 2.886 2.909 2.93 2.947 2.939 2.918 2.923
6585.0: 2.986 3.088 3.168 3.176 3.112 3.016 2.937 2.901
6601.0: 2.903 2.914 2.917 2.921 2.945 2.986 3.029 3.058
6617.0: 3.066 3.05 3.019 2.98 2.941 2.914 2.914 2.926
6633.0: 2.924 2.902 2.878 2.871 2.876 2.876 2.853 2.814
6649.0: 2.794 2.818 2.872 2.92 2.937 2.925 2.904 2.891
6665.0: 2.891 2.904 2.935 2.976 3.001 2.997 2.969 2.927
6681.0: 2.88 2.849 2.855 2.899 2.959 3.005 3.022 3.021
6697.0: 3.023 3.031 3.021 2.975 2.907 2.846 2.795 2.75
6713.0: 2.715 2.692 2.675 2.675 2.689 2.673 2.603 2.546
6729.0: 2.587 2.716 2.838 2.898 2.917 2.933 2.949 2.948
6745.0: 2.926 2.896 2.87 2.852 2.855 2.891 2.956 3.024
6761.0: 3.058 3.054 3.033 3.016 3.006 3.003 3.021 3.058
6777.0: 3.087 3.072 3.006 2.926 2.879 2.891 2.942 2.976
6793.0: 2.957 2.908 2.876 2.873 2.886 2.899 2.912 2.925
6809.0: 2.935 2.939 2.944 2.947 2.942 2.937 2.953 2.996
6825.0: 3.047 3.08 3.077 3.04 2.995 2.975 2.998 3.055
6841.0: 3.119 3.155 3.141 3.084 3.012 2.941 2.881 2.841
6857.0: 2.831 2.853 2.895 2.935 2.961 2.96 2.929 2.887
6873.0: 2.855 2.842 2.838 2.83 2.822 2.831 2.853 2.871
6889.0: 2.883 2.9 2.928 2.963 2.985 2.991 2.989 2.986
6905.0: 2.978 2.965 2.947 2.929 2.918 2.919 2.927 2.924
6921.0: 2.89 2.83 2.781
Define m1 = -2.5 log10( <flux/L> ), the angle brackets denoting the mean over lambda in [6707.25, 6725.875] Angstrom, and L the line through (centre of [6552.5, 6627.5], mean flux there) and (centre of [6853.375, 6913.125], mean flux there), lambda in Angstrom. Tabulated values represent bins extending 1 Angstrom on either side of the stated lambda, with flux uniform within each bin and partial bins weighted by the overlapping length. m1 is 0.085 mag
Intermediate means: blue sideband 2.94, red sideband 2.91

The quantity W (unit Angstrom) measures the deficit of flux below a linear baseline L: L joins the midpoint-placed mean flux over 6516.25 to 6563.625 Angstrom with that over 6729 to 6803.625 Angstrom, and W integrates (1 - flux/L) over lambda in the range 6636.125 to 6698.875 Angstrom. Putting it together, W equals 0.7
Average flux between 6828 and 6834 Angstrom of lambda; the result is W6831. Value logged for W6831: 3.04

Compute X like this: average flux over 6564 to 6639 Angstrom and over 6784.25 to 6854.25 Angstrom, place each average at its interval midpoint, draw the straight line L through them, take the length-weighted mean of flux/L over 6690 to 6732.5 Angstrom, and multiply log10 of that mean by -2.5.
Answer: 0.06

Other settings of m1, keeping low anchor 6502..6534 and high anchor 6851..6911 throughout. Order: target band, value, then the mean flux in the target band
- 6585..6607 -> 0.03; 3.01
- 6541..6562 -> 0.08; 2.88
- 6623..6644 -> 0.06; 2.91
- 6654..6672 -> 0.04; 2.92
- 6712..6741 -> 0.10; 2.73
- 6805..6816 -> 0.01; 2.94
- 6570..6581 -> 0.06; 2.92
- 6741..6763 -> 0.02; 2.93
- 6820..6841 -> -0.03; 3.03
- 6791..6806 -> 0.02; 2.91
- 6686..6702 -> 0.01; 3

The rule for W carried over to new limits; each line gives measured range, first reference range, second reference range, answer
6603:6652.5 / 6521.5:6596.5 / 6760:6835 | 0.5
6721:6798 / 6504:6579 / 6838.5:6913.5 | 1.3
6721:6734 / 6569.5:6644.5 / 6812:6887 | 1.3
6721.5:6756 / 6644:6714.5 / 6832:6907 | 1.2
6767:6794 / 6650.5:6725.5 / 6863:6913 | -0.8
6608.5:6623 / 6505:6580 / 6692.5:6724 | -0.5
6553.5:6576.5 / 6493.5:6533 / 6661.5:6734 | 1.5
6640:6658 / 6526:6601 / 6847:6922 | 0.5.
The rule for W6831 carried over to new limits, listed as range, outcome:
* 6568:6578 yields 2.9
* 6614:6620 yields 3.06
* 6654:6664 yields 2.92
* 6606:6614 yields 2.97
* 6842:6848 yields 3.13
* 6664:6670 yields 2.91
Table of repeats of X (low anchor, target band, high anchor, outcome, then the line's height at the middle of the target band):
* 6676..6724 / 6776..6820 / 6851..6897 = -0.023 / 2.88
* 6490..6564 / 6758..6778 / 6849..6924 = -0.035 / 2.94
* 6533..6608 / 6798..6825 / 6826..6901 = 0.005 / 2.95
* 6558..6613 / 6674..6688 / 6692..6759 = -0.016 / 2.87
